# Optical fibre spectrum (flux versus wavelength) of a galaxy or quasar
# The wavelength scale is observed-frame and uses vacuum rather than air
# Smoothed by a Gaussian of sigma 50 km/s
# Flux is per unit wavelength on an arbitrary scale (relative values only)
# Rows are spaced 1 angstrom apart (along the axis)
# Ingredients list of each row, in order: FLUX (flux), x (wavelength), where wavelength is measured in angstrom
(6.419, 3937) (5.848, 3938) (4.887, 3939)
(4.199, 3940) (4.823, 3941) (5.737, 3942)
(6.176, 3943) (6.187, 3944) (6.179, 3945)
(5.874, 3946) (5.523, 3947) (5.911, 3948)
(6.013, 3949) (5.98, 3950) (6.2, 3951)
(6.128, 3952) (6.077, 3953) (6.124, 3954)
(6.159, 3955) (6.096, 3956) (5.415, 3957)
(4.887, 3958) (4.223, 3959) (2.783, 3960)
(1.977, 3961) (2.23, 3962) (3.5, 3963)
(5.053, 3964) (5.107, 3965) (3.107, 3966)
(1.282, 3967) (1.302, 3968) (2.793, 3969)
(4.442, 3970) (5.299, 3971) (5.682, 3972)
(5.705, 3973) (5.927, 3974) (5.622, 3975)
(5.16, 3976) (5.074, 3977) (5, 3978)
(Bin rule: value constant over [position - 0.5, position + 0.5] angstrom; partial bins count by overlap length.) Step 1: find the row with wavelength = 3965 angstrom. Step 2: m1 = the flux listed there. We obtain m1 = 5.107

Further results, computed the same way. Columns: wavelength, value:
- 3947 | 5.523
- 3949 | 6.013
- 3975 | 5.622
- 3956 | 6.096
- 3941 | 4.823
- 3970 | 4.442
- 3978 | 5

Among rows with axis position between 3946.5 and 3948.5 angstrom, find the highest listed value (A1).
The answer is 5.911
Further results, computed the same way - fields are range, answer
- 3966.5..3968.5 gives 1.302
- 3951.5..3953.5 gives 6.128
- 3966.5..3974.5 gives 5.927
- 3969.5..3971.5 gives 5.299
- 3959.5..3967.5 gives 5.107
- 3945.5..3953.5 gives 6.2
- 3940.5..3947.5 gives 6.187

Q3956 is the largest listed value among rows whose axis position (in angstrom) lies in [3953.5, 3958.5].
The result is 6.159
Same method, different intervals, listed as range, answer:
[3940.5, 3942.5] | 5.737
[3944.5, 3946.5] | 6.179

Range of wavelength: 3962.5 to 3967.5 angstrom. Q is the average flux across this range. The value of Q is 3.61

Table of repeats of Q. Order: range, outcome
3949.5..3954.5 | 6.1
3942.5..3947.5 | 5.99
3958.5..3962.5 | 2.8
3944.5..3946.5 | 6.03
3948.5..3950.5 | 6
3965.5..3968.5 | 1.9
